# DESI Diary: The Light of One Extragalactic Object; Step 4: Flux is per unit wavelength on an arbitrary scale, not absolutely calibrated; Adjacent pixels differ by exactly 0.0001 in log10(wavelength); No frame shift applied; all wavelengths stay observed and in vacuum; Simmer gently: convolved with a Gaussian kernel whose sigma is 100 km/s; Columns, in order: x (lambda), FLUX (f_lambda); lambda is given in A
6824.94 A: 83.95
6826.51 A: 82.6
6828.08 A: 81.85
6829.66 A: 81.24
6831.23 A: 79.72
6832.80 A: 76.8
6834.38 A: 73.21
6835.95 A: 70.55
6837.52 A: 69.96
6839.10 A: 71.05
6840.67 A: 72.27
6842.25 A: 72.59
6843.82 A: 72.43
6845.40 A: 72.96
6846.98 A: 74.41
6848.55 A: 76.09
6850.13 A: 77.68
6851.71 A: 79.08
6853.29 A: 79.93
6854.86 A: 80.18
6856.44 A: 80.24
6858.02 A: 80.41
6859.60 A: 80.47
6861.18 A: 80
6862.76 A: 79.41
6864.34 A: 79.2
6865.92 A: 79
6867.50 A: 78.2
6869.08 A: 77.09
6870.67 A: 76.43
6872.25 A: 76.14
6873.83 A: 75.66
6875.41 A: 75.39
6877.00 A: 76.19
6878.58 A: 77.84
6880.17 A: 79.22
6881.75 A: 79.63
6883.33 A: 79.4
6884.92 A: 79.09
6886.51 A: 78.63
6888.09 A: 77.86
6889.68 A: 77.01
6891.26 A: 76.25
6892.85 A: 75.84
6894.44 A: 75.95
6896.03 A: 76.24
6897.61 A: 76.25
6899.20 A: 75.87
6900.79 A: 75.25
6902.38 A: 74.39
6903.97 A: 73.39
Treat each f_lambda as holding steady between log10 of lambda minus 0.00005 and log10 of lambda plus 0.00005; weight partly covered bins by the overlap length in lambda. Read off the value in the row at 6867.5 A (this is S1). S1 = 78.2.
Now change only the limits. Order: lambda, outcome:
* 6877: 76.19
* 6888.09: 77.86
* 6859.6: 80.47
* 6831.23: 79.72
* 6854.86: 80.18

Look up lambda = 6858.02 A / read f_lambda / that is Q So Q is 80.41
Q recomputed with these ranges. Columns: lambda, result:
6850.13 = 77.68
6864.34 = 79.2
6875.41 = 75.39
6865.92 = 79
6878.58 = 77.84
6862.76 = 79.41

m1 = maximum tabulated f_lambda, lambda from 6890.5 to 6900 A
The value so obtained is 76.25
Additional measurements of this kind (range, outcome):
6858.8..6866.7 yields 80.47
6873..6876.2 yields 75.66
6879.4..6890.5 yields 79.63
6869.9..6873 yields 76.43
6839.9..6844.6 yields 72.59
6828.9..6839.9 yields 81.24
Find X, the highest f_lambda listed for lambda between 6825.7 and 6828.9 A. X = 82.6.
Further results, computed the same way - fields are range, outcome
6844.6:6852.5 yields 79.08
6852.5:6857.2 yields 80.24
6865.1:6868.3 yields 79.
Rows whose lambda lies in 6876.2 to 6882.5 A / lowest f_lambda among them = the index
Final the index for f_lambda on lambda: 76.19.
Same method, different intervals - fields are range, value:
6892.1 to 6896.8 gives 75.84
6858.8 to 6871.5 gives 76.43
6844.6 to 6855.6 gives 72.96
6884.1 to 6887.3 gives 78.63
